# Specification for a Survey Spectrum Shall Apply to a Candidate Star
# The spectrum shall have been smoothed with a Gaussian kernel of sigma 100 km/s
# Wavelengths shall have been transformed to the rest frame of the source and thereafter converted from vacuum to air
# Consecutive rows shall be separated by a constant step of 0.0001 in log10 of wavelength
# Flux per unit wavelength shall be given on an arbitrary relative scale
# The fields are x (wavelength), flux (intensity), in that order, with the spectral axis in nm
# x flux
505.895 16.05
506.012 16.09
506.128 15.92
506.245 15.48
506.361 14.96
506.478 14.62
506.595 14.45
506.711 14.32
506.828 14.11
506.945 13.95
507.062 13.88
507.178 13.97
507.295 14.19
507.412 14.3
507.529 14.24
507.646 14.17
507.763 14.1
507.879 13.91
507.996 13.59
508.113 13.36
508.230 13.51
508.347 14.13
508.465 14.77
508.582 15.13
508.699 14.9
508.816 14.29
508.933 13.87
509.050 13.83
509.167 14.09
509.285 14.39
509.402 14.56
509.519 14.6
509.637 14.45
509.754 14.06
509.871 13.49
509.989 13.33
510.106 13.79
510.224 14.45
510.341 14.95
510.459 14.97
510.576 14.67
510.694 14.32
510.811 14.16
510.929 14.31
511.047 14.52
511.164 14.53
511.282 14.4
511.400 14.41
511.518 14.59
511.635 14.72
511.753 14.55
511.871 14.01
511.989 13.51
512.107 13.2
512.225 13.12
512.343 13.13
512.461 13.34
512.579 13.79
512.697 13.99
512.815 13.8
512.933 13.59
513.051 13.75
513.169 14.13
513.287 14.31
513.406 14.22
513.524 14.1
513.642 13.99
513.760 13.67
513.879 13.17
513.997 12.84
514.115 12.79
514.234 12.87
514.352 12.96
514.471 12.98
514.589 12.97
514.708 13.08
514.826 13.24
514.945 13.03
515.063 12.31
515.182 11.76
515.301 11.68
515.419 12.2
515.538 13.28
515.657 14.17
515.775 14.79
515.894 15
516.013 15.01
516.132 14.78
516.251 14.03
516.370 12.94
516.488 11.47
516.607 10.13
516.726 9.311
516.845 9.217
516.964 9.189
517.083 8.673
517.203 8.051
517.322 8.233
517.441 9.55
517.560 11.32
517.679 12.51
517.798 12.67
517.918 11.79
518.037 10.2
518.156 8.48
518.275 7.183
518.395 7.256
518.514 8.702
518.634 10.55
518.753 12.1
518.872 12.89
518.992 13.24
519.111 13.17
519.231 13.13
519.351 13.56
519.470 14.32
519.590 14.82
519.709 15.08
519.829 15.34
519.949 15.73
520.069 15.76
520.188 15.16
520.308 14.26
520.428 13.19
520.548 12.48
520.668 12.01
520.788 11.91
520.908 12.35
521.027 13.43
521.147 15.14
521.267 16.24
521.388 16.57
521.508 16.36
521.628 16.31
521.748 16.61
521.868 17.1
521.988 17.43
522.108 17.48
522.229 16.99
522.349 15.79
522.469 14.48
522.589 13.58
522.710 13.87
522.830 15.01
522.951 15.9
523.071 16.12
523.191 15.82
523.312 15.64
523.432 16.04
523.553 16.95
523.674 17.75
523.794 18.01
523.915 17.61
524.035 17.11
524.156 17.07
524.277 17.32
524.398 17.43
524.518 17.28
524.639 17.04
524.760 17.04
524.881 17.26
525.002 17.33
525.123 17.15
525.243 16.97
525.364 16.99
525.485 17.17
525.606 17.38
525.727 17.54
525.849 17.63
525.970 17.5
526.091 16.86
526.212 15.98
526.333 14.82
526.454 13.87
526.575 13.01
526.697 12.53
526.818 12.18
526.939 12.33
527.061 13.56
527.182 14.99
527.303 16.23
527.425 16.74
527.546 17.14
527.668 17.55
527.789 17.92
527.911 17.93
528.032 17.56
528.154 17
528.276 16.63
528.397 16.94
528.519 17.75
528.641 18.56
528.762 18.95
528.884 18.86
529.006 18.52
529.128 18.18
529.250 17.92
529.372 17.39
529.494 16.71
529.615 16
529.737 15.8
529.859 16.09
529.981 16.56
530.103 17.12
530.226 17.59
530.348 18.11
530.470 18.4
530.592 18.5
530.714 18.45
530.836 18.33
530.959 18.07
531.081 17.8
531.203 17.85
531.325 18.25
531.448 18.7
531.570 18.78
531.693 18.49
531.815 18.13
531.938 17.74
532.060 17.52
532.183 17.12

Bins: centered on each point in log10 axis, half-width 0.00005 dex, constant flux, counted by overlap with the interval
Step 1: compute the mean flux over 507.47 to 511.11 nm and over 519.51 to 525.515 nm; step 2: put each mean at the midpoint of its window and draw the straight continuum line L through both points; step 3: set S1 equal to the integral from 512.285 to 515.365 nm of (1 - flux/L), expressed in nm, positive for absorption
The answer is 0.31 nm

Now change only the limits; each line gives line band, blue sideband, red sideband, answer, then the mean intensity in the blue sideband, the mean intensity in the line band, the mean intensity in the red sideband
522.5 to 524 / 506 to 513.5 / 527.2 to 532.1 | 0.05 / 14.2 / 16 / 17.6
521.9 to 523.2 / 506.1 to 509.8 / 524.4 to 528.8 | 0.02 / 14.3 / 15.7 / 16.4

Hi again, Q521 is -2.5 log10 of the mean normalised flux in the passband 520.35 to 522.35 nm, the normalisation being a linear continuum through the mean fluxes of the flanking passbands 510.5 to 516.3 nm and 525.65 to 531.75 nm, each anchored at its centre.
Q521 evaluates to 0.02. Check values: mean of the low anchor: 13.7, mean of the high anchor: 16.9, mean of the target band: 15.1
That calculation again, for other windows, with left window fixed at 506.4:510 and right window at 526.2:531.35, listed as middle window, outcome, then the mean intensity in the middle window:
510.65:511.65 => 0.007 mag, 14.4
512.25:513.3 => 0.078 mag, 13.7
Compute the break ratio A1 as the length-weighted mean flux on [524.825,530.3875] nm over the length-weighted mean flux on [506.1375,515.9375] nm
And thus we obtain 1.19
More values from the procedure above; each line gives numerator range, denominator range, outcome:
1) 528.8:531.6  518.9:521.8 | 1.23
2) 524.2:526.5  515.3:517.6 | 1.45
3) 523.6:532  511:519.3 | 1.36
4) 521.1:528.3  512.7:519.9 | 1.32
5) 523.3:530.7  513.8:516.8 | 1.30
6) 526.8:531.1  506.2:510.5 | 1.20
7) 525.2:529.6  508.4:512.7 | 1.17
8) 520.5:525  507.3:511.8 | 1.12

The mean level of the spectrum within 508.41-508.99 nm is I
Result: 14.6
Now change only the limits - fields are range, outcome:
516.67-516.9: 9.26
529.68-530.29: 16.6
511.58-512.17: 14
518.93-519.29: 13.2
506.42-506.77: 14.5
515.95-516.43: 14.2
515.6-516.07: 14.8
